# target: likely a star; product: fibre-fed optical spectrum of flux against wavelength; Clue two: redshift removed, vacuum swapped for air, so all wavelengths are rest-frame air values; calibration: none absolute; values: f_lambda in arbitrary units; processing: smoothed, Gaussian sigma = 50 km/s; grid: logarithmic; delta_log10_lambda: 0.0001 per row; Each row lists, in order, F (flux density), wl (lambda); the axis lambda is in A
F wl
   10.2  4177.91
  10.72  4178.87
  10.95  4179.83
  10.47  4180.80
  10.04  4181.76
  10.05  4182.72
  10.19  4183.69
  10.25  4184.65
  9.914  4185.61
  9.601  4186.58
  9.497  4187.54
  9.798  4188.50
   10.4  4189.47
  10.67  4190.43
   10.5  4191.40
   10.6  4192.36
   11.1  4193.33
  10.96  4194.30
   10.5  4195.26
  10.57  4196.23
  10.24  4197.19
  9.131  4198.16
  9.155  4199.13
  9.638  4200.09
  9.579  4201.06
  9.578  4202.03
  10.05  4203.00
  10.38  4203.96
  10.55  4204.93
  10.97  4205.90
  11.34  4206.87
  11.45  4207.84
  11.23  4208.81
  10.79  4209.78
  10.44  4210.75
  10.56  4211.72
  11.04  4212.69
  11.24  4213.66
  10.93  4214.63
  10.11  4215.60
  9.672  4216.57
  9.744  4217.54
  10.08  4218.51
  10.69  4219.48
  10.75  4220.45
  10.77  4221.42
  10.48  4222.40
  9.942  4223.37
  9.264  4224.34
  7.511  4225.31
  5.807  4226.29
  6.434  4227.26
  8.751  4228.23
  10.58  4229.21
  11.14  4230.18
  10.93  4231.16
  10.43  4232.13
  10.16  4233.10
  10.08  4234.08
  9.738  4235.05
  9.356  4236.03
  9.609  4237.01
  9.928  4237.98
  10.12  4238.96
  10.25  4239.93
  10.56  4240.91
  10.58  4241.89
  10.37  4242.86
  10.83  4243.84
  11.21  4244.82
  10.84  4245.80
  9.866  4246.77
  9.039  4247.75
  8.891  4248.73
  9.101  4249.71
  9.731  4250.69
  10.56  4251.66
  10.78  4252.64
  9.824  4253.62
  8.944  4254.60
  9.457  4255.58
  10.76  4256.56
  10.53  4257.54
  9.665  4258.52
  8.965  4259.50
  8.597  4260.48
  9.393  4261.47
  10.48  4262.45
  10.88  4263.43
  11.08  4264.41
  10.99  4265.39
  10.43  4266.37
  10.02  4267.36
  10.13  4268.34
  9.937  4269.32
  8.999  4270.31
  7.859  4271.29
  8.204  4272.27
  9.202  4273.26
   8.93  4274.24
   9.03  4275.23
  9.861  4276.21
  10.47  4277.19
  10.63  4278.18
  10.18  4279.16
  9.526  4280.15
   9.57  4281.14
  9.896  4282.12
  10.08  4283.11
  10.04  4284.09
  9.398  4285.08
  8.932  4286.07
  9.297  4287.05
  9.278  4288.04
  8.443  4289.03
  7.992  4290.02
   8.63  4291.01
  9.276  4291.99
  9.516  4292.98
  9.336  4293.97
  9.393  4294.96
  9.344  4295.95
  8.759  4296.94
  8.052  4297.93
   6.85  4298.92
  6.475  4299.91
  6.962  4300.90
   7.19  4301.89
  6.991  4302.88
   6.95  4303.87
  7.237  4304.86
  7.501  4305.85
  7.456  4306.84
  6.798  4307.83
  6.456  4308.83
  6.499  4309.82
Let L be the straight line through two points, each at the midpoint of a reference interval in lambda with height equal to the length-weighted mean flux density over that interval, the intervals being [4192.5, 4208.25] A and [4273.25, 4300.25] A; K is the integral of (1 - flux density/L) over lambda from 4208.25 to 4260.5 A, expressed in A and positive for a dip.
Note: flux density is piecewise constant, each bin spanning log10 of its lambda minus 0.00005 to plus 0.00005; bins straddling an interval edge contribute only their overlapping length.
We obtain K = -0.5 A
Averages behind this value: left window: 10.3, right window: 9.17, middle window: 9.97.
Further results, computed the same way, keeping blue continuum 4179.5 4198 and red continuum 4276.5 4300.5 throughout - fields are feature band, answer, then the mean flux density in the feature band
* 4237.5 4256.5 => -0.9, 10.1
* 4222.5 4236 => 0.7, 9.33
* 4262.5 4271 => -0.8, 10.3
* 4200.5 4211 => -0.5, 10.6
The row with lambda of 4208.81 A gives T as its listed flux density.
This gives 11.23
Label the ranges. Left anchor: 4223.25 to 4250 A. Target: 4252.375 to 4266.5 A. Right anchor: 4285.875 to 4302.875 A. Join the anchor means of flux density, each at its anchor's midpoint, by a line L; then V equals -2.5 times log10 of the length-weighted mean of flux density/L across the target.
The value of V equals -0.096 mag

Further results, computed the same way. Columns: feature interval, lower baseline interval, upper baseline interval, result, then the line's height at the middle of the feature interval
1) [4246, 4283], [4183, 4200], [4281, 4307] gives -0.09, 8.96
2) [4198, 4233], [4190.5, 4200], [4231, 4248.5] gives 0.02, 10.2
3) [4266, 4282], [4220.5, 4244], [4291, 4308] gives -0.11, 8.62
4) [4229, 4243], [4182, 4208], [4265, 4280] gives -0.04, 9.92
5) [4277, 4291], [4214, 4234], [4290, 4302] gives -0.11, 8.57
